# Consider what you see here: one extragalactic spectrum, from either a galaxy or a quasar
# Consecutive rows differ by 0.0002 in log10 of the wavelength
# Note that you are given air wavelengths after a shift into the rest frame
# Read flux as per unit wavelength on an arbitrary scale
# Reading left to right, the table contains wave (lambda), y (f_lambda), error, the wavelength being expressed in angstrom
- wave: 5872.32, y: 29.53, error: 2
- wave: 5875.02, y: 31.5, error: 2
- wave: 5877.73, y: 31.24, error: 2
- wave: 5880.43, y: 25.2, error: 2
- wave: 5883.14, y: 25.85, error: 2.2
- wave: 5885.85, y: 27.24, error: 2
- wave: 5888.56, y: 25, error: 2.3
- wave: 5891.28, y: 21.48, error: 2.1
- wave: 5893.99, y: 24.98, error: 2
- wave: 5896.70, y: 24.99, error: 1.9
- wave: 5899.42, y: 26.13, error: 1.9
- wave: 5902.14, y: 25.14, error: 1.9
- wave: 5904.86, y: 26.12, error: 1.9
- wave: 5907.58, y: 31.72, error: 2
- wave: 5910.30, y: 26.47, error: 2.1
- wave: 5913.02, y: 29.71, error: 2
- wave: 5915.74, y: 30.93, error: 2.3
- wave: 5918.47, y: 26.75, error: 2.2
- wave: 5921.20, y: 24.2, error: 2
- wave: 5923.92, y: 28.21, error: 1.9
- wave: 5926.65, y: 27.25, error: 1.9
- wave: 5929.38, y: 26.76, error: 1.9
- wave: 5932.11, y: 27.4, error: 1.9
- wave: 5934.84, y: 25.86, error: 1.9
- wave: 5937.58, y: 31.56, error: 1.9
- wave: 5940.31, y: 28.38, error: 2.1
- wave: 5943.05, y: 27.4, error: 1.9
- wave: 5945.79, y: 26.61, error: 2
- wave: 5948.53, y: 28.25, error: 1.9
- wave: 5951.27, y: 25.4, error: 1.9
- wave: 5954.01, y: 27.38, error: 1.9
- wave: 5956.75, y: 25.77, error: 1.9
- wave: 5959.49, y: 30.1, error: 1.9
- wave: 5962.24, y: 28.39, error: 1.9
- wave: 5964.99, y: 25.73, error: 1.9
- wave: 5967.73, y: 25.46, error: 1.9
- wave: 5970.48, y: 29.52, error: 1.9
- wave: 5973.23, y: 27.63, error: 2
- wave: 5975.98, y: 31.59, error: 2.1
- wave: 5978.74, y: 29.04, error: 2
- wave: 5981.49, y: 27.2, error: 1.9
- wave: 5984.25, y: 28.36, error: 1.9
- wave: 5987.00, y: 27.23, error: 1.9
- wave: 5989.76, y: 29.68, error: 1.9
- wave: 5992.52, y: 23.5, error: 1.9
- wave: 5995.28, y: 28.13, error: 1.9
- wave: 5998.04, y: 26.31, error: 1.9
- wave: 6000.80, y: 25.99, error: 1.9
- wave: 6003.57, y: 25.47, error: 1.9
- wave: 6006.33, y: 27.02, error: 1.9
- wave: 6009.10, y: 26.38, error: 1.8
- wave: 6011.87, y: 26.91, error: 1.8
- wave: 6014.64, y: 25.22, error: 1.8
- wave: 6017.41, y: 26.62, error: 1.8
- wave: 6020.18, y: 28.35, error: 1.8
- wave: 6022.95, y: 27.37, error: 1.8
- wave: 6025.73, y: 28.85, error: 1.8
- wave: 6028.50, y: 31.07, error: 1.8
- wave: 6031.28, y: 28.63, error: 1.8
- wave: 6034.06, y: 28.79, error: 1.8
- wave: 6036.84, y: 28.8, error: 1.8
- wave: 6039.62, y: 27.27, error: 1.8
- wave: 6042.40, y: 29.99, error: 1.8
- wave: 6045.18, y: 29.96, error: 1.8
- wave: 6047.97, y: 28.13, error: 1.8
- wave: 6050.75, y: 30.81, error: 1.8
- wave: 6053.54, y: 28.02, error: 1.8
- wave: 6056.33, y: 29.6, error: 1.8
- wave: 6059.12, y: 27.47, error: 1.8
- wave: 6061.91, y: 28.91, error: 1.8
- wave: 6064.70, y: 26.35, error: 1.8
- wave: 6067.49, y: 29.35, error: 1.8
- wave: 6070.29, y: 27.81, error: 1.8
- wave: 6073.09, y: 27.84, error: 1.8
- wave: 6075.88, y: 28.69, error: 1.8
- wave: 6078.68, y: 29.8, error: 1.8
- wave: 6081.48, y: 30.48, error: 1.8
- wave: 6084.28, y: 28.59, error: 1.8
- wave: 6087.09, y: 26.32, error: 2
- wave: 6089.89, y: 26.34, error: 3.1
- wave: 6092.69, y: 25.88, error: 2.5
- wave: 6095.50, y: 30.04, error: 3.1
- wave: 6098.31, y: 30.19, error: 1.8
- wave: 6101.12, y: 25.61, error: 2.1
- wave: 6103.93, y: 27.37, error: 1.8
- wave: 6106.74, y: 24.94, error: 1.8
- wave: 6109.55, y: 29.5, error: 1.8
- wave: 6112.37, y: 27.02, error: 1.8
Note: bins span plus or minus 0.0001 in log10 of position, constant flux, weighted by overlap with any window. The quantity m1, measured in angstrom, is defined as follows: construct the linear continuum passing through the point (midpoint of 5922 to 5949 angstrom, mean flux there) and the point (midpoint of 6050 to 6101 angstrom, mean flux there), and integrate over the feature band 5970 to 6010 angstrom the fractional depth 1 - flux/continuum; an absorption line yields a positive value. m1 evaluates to 0.6 angstrom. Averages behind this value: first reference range 27.7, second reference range 28.4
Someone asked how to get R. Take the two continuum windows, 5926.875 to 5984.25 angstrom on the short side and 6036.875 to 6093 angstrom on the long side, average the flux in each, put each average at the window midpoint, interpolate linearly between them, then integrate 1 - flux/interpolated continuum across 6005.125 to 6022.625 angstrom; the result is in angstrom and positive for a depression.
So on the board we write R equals 0.8 angstrom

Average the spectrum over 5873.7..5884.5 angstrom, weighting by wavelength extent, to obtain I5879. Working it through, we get 28.4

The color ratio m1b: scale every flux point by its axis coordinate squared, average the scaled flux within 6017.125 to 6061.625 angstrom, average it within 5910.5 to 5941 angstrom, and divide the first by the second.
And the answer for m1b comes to 1.07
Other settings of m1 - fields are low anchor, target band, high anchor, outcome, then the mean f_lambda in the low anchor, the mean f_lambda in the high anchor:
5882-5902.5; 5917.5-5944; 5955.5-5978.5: -0.7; 25.1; 28.1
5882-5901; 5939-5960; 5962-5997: -0.3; 25.1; 27.8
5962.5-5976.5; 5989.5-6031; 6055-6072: 1.3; 27.8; 28.2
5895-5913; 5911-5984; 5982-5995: -1.8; 26.9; 27.3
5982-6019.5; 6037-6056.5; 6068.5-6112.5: -1.2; 26.7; 27.9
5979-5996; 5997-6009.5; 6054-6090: 0.6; 27.4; 28.3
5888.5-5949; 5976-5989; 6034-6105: -0.4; 27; 28.4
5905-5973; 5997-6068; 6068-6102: 0.1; 27.7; 28.2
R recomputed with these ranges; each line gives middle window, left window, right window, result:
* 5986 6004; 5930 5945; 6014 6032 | 0.9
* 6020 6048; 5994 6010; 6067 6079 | -1.5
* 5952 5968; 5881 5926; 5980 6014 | -0.3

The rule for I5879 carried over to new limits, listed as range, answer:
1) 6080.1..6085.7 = 29.5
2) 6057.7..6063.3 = 28.2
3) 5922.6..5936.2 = 27.1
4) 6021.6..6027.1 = 28.1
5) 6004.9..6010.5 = 26.7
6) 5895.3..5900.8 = 25.5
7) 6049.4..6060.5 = 29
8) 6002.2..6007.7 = 26.3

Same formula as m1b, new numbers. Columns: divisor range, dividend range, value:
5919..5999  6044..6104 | 1.07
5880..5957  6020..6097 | 1.11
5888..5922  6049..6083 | 1.15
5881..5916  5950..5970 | 1.04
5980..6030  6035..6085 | 1.08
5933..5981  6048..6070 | 1.06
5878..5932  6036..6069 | 1.13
